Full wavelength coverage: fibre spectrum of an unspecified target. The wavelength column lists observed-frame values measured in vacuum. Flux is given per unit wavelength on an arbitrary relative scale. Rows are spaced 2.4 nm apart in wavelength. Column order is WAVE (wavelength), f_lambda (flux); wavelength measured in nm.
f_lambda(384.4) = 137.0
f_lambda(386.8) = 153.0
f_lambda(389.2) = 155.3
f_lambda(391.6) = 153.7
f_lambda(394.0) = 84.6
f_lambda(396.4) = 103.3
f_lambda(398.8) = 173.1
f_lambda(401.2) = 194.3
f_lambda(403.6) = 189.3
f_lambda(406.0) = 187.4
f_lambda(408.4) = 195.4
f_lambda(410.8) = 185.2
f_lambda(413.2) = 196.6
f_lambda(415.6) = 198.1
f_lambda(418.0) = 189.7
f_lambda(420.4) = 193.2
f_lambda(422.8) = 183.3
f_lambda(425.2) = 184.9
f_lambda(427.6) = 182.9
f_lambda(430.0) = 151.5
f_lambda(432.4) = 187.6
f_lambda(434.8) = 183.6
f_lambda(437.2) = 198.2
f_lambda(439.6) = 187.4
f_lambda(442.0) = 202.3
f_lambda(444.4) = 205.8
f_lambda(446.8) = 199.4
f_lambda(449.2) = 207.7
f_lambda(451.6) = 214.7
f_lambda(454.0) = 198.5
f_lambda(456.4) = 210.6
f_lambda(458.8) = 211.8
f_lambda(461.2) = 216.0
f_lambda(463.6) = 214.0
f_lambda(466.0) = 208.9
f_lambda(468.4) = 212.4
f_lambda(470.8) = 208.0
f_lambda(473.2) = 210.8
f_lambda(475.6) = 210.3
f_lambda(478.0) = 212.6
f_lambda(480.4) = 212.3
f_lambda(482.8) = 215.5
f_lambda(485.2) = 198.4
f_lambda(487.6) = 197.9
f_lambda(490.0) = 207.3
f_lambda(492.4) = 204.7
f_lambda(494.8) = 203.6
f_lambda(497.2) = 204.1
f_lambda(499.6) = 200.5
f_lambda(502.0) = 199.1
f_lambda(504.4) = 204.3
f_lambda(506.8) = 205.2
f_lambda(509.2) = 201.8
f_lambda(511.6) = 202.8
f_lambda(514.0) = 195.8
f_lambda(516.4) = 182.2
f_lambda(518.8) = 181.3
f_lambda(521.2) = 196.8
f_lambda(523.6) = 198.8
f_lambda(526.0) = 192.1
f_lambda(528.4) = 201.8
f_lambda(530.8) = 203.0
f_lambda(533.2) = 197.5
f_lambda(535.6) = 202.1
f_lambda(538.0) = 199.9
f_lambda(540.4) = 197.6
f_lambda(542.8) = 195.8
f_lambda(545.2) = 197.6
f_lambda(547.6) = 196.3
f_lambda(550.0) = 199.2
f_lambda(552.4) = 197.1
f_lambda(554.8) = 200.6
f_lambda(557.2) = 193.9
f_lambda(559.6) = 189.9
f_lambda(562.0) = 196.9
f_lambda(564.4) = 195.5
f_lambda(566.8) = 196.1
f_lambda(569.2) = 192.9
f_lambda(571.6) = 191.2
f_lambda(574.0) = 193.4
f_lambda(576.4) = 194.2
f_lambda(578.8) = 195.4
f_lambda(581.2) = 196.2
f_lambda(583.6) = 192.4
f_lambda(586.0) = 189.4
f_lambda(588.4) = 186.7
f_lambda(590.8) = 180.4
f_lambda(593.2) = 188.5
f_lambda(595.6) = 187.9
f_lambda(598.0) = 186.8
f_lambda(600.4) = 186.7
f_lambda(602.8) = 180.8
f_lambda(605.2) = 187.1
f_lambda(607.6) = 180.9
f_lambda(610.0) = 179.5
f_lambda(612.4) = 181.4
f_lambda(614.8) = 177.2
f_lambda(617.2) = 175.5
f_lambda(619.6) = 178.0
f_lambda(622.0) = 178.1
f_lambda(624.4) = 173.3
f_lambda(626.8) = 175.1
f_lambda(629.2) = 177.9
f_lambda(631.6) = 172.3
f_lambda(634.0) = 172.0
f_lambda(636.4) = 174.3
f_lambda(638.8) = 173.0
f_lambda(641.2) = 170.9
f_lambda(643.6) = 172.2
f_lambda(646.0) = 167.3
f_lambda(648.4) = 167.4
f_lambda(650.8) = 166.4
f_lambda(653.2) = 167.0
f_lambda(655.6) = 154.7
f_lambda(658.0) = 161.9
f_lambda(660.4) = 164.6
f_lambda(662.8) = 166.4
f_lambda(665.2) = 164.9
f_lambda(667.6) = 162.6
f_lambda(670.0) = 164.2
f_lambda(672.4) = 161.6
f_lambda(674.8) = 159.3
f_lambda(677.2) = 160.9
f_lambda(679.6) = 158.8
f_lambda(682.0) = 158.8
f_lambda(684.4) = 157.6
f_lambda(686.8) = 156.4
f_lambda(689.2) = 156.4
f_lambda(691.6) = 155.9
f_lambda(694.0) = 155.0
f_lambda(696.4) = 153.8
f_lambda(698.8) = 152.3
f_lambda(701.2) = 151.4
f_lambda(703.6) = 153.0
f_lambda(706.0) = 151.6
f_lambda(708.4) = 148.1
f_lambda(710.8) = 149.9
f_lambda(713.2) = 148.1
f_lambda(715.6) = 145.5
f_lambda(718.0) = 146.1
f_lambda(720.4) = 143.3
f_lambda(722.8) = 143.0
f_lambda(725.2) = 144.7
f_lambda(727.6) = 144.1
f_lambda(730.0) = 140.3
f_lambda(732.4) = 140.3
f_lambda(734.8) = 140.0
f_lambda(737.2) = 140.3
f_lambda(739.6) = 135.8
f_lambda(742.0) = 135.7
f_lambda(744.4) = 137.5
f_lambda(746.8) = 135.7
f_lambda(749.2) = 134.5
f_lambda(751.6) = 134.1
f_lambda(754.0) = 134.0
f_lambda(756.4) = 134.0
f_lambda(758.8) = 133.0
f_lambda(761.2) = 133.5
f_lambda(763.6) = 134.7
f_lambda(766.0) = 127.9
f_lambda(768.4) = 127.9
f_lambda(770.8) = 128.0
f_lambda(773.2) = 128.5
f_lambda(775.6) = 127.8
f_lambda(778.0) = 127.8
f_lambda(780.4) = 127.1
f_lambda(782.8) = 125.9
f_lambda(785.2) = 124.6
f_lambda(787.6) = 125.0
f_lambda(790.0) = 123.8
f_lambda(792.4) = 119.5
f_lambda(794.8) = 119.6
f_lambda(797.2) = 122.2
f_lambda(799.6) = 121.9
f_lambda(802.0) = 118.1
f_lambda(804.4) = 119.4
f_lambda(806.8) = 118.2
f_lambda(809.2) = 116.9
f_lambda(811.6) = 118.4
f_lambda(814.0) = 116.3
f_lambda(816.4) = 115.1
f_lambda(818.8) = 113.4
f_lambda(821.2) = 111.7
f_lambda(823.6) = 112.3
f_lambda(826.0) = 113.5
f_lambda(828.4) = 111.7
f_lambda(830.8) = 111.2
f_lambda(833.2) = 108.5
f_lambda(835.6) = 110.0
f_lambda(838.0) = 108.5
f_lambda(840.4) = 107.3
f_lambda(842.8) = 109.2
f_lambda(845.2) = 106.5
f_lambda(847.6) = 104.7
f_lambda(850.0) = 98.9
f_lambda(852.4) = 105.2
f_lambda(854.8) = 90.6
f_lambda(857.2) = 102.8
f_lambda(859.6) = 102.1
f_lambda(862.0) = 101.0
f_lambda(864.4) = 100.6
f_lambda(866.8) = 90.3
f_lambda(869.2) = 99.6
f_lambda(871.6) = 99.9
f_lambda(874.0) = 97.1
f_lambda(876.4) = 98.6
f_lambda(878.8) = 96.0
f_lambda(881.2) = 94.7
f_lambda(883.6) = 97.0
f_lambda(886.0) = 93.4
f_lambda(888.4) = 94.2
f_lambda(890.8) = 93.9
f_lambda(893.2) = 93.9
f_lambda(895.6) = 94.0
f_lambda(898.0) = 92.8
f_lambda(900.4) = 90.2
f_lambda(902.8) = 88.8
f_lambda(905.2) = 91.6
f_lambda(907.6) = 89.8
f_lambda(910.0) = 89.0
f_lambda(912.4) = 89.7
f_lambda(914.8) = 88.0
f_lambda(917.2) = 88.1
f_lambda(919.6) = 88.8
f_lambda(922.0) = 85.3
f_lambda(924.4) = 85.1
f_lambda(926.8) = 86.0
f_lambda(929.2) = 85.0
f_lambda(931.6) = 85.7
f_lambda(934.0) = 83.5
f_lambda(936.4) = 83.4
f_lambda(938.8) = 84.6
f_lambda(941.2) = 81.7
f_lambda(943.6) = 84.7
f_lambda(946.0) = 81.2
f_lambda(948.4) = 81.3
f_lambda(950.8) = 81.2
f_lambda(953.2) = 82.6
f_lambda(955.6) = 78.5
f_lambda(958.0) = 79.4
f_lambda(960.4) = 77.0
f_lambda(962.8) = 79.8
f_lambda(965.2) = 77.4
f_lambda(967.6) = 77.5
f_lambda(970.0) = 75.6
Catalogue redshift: 0.00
